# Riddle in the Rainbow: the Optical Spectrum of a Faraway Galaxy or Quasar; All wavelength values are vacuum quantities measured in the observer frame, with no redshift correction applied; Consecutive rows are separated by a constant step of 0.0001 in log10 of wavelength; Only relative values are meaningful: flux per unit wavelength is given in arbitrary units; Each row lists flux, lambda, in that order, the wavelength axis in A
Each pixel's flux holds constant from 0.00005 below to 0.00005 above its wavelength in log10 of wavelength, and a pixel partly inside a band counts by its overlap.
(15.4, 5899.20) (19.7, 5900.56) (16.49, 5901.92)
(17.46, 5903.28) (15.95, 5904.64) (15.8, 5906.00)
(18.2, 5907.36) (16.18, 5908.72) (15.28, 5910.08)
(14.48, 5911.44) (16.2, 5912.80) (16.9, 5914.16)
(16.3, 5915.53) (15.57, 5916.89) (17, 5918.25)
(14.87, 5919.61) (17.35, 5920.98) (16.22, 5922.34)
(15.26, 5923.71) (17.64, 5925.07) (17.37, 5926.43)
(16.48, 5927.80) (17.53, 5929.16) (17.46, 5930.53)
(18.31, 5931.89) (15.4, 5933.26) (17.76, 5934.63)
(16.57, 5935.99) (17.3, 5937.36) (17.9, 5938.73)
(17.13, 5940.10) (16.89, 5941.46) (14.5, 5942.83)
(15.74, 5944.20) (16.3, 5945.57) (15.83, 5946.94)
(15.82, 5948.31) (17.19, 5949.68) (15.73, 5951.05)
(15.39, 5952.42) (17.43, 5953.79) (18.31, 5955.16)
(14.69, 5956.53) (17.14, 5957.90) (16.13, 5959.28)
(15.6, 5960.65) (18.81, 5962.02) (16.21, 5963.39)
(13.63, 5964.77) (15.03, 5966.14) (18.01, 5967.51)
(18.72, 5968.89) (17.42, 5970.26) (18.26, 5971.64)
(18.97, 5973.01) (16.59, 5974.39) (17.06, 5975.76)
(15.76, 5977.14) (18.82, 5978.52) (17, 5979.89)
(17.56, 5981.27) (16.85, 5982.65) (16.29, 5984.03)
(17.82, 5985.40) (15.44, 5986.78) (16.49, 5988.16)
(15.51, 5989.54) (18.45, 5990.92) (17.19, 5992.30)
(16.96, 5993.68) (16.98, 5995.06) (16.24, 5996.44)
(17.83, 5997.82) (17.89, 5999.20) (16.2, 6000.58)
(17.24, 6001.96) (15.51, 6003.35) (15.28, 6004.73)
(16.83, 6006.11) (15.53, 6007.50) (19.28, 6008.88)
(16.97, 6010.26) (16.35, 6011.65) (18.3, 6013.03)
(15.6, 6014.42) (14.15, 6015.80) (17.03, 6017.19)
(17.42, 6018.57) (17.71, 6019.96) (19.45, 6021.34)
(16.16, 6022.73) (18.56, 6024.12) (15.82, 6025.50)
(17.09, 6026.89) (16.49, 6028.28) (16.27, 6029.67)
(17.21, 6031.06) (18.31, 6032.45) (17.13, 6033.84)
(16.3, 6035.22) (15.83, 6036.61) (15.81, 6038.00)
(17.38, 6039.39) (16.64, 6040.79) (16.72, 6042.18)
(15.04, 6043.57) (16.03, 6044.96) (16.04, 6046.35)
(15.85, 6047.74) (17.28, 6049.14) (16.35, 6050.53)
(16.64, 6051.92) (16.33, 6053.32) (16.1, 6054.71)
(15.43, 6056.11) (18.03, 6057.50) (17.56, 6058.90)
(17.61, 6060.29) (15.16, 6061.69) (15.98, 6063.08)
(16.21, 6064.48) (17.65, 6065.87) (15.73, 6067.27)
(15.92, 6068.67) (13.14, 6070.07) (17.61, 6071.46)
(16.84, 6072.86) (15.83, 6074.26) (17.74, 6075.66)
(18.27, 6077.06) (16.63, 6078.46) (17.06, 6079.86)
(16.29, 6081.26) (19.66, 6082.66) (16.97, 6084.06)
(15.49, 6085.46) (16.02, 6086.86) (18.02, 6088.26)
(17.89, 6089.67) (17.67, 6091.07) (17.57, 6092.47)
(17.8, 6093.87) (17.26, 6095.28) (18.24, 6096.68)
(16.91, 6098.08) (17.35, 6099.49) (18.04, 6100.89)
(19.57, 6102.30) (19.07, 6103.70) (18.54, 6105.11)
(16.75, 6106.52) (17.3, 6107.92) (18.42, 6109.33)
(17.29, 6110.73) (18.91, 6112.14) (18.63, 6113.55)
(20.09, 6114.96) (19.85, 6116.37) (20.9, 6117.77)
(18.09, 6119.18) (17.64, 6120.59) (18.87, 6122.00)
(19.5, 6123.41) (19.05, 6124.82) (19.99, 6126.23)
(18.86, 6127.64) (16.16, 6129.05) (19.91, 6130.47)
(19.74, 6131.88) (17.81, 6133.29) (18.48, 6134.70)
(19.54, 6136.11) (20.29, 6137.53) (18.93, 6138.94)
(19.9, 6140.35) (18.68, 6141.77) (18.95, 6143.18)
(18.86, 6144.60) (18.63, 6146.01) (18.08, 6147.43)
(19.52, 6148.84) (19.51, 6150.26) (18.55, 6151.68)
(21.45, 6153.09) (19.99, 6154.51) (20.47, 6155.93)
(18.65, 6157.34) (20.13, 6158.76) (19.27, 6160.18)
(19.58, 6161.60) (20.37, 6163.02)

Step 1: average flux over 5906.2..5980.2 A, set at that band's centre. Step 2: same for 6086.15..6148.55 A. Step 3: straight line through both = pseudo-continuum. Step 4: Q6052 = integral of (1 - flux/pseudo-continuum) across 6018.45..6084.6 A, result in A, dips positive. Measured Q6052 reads 4.00 A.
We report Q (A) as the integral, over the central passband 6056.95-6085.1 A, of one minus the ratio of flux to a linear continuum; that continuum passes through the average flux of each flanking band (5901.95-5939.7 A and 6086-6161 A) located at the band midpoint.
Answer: 2.16 A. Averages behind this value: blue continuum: 16.6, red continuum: 18.7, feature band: 16.8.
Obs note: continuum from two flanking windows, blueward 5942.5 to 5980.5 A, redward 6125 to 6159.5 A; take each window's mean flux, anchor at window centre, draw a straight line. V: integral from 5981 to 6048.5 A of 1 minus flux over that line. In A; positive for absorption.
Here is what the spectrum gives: 2.6 A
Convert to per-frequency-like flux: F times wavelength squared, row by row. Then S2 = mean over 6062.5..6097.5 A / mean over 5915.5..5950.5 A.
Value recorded 1.07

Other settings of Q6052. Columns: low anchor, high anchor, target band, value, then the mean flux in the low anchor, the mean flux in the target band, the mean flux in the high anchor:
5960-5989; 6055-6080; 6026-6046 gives 0.1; 17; 16.6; 16.6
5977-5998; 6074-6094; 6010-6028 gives 0.1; 17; 17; 17.3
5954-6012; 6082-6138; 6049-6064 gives 1.0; 16.9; 16.6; 18.3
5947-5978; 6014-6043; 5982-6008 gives 0.2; 16.7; 16.7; 16.8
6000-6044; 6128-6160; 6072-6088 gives 0.8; 16.7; 17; 19.2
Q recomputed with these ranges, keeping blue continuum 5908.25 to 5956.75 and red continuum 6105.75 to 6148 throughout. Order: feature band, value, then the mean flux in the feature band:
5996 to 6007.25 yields 0.5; 16.6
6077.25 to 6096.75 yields 1.1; 17.3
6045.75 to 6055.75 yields 0.9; 16.3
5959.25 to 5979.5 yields -0.1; 17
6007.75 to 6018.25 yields 0.4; 16.8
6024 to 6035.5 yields 0.4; 17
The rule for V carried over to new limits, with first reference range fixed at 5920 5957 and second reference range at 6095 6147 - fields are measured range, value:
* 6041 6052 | 0.99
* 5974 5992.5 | 0.25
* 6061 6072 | 1.32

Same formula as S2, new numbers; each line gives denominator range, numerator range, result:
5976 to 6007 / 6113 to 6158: 1.20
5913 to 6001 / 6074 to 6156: 1.16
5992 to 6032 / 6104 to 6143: 1.16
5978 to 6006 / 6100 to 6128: 1.16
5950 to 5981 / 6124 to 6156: 1.20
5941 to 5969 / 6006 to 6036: 1.07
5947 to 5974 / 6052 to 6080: 1.02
